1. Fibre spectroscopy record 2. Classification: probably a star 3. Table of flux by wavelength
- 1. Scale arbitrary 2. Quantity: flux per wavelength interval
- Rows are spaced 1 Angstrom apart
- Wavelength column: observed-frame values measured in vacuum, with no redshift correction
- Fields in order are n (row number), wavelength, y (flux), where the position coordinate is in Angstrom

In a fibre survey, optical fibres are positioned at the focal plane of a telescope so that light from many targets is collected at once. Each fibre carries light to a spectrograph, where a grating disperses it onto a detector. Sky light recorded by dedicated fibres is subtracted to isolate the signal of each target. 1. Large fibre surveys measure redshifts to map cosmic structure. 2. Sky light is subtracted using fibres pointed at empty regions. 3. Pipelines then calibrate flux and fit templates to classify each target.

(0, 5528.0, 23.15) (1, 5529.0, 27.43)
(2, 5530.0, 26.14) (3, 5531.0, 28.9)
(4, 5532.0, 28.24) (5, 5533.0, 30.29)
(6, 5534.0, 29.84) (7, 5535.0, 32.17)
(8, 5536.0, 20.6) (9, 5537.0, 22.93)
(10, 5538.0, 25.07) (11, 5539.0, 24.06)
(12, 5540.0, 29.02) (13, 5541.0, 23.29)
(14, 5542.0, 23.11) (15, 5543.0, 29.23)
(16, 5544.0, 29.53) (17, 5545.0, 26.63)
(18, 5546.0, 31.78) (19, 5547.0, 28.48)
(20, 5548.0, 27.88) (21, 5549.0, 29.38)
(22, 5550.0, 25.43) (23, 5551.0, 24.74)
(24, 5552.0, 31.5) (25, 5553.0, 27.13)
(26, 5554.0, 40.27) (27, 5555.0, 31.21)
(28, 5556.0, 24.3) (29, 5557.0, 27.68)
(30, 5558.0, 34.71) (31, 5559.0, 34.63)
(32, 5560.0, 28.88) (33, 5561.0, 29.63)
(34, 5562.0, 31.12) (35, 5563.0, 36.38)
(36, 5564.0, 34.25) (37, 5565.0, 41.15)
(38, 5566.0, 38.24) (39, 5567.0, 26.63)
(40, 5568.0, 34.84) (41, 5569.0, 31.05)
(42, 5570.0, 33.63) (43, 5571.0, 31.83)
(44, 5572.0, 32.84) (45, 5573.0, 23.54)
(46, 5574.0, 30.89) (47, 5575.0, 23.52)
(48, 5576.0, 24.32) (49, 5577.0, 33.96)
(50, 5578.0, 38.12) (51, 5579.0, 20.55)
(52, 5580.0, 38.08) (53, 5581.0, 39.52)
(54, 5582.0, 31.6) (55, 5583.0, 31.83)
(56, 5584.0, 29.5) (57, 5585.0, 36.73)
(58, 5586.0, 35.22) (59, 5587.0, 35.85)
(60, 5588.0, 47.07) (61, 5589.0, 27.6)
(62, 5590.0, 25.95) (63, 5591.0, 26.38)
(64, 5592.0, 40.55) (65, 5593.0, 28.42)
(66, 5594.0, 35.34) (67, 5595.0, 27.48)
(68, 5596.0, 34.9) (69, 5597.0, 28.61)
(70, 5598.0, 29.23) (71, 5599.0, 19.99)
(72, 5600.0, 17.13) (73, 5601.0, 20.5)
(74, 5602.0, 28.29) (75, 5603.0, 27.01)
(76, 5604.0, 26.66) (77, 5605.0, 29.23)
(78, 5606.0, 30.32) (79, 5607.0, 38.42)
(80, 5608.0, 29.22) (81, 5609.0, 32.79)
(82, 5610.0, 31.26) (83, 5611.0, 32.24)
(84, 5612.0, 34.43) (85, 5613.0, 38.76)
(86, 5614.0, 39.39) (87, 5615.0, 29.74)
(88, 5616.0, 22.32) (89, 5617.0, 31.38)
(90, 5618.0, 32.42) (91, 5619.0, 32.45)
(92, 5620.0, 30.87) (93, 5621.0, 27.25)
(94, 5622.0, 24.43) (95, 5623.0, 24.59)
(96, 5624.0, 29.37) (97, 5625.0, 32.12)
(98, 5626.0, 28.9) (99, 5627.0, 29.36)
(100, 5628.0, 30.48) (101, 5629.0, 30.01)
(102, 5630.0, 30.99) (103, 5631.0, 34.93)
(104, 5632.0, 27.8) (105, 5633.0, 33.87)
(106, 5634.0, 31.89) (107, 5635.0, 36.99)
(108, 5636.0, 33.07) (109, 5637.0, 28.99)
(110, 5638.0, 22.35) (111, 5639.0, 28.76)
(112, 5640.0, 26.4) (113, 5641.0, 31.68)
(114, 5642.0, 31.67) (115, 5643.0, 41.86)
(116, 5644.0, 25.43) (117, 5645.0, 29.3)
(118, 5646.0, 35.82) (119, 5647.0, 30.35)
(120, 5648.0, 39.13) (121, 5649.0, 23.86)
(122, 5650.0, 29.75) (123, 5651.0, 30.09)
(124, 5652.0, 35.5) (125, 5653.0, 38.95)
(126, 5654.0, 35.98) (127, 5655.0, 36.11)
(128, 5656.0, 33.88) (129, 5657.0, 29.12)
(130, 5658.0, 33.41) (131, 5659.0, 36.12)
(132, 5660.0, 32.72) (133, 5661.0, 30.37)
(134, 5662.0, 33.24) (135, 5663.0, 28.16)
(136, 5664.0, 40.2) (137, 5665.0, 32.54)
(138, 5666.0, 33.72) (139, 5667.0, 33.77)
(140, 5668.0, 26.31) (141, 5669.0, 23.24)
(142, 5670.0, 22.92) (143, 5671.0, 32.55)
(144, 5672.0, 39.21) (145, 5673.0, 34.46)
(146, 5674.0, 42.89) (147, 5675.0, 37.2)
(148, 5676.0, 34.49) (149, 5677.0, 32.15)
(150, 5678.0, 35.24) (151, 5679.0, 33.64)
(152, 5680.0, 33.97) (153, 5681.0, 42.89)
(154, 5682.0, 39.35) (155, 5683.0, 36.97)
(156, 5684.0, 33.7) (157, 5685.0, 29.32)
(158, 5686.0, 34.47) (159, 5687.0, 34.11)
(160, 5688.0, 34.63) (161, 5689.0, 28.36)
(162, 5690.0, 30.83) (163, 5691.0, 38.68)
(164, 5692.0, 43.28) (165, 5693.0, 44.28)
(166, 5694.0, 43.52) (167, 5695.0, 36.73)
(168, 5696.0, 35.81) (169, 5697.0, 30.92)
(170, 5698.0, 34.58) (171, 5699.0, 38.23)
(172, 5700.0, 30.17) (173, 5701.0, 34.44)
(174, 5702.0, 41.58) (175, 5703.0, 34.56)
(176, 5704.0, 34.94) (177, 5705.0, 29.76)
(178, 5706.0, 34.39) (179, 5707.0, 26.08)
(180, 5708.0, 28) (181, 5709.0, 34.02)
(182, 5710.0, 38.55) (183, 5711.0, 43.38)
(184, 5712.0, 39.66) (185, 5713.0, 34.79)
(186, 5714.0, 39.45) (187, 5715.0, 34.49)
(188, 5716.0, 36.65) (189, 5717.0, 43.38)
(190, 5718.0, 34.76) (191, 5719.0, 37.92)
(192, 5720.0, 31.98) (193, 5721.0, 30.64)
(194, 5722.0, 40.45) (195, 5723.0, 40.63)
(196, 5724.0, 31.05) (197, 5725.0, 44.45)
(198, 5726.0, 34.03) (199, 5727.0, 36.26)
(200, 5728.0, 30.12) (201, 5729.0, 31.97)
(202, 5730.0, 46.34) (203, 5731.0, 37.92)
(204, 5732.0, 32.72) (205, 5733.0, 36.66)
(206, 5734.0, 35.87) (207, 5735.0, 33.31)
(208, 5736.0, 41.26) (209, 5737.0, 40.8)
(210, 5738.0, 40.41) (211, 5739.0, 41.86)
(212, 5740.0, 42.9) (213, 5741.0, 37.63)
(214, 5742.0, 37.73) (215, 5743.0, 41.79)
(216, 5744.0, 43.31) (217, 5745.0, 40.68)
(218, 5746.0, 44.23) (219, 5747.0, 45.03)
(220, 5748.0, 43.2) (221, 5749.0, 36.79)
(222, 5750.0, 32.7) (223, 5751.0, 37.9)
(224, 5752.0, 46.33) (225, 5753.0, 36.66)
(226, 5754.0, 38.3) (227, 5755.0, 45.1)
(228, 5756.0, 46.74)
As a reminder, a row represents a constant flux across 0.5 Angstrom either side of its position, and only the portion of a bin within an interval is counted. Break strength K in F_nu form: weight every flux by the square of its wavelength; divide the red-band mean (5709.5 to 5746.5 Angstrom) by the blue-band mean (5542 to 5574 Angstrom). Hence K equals 1.31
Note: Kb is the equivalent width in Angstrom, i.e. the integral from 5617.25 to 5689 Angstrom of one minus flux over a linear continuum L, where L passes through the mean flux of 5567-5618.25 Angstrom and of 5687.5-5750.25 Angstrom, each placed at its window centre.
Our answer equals 3.4 Angstrom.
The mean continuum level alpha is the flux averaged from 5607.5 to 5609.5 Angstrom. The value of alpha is 31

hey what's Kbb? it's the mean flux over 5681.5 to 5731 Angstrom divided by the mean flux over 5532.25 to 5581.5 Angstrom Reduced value 1.2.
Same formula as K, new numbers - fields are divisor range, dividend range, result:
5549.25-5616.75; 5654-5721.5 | 1.16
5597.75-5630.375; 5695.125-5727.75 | 1.25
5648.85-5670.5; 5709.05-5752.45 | 1.23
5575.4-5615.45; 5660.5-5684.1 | 1.11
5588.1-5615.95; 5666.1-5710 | 1.18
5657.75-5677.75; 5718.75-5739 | 1.14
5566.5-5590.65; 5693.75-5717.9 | 1.17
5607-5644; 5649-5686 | 1.10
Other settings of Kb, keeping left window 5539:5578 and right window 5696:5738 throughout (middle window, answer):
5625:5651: 1.67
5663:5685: 0.19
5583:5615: 0.56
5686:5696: -0.56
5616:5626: 1.05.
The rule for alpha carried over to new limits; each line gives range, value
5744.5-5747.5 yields 43.3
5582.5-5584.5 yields 30.7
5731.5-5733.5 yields 34.7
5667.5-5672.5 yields 28.8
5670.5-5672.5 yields 35.9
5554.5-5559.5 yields 30.5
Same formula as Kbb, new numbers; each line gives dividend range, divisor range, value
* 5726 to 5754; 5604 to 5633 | 1.26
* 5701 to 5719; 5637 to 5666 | 1.11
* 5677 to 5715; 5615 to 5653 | 1.16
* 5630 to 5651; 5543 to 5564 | 1.03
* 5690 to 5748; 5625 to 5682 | 1.15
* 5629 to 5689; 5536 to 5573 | 1.10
